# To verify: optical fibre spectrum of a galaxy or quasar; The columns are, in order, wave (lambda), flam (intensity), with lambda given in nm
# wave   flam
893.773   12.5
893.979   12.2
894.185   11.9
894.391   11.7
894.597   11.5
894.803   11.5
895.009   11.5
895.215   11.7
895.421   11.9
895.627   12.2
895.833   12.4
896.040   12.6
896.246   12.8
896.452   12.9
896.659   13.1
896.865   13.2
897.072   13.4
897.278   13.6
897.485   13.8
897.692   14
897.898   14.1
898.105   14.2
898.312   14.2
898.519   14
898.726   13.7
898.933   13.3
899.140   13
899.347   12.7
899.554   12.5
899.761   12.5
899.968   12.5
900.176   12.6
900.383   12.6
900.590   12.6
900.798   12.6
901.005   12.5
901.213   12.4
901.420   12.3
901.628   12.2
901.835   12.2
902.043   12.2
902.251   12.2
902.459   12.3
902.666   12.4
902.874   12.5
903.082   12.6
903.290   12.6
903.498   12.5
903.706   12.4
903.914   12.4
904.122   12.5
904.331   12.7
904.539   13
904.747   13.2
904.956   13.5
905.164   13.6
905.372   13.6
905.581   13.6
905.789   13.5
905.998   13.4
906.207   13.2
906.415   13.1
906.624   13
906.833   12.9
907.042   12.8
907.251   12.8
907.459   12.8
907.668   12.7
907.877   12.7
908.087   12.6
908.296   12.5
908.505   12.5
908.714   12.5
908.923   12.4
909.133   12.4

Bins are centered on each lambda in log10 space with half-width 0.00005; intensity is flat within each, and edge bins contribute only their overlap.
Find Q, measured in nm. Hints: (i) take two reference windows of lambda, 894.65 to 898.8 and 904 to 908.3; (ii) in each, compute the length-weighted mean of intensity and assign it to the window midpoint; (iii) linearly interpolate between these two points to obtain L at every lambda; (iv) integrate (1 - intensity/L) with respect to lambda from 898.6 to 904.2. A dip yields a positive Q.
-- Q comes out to 0.20 nm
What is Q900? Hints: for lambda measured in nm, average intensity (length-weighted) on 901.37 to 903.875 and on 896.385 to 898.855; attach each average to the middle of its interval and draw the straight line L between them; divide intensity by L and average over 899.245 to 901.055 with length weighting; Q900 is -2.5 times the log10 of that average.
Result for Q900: 0.04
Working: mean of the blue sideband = 13.7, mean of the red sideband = 12.4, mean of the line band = 12.6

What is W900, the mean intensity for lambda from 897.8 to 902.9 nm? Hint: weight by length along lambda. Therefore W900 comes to 12.8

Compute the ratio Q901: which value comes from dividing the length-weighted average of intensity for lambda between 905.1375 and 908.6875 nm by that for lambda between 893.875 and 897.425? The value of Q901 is 1.05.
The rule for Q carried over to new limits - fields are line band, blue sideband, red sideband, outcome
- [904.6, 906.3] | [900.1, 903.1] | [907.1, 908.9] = -0.121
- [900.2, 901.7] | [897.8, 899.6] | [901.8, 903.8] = 0.052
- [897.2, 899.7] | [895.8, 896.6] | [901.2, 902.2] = -0.209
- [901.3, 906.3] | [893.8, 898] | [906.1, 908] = 0.011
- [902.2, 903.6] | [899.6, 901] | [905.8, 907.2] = 0.036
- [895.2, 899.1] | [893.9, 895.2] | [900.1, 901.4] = -0.384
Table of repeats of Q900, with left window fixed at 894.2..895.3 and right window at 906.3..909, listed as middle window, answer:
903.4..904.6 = -0.014 mag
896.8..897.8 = -0.153 mag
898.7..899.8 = -0.081 mag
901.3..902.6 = -0.002 mag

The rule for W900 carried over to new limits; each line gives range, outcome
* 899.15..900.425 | 12.6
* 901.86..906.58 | 12.9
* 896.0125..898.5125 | 13.5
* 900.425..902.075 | 12.4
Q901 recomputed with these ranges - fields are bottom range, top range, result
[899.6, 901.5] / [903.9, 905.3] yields 1.04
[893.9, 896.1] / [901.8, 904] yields 1.04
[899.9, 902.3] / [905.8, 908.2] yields 1.04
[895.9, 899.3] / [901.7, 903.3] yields 0.92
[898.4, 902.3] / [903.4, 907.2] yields 1.03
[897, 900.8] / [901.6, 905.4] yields 0.95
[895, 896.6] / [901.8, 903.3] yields 1.00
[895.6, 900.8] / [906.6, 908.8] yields 0.97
